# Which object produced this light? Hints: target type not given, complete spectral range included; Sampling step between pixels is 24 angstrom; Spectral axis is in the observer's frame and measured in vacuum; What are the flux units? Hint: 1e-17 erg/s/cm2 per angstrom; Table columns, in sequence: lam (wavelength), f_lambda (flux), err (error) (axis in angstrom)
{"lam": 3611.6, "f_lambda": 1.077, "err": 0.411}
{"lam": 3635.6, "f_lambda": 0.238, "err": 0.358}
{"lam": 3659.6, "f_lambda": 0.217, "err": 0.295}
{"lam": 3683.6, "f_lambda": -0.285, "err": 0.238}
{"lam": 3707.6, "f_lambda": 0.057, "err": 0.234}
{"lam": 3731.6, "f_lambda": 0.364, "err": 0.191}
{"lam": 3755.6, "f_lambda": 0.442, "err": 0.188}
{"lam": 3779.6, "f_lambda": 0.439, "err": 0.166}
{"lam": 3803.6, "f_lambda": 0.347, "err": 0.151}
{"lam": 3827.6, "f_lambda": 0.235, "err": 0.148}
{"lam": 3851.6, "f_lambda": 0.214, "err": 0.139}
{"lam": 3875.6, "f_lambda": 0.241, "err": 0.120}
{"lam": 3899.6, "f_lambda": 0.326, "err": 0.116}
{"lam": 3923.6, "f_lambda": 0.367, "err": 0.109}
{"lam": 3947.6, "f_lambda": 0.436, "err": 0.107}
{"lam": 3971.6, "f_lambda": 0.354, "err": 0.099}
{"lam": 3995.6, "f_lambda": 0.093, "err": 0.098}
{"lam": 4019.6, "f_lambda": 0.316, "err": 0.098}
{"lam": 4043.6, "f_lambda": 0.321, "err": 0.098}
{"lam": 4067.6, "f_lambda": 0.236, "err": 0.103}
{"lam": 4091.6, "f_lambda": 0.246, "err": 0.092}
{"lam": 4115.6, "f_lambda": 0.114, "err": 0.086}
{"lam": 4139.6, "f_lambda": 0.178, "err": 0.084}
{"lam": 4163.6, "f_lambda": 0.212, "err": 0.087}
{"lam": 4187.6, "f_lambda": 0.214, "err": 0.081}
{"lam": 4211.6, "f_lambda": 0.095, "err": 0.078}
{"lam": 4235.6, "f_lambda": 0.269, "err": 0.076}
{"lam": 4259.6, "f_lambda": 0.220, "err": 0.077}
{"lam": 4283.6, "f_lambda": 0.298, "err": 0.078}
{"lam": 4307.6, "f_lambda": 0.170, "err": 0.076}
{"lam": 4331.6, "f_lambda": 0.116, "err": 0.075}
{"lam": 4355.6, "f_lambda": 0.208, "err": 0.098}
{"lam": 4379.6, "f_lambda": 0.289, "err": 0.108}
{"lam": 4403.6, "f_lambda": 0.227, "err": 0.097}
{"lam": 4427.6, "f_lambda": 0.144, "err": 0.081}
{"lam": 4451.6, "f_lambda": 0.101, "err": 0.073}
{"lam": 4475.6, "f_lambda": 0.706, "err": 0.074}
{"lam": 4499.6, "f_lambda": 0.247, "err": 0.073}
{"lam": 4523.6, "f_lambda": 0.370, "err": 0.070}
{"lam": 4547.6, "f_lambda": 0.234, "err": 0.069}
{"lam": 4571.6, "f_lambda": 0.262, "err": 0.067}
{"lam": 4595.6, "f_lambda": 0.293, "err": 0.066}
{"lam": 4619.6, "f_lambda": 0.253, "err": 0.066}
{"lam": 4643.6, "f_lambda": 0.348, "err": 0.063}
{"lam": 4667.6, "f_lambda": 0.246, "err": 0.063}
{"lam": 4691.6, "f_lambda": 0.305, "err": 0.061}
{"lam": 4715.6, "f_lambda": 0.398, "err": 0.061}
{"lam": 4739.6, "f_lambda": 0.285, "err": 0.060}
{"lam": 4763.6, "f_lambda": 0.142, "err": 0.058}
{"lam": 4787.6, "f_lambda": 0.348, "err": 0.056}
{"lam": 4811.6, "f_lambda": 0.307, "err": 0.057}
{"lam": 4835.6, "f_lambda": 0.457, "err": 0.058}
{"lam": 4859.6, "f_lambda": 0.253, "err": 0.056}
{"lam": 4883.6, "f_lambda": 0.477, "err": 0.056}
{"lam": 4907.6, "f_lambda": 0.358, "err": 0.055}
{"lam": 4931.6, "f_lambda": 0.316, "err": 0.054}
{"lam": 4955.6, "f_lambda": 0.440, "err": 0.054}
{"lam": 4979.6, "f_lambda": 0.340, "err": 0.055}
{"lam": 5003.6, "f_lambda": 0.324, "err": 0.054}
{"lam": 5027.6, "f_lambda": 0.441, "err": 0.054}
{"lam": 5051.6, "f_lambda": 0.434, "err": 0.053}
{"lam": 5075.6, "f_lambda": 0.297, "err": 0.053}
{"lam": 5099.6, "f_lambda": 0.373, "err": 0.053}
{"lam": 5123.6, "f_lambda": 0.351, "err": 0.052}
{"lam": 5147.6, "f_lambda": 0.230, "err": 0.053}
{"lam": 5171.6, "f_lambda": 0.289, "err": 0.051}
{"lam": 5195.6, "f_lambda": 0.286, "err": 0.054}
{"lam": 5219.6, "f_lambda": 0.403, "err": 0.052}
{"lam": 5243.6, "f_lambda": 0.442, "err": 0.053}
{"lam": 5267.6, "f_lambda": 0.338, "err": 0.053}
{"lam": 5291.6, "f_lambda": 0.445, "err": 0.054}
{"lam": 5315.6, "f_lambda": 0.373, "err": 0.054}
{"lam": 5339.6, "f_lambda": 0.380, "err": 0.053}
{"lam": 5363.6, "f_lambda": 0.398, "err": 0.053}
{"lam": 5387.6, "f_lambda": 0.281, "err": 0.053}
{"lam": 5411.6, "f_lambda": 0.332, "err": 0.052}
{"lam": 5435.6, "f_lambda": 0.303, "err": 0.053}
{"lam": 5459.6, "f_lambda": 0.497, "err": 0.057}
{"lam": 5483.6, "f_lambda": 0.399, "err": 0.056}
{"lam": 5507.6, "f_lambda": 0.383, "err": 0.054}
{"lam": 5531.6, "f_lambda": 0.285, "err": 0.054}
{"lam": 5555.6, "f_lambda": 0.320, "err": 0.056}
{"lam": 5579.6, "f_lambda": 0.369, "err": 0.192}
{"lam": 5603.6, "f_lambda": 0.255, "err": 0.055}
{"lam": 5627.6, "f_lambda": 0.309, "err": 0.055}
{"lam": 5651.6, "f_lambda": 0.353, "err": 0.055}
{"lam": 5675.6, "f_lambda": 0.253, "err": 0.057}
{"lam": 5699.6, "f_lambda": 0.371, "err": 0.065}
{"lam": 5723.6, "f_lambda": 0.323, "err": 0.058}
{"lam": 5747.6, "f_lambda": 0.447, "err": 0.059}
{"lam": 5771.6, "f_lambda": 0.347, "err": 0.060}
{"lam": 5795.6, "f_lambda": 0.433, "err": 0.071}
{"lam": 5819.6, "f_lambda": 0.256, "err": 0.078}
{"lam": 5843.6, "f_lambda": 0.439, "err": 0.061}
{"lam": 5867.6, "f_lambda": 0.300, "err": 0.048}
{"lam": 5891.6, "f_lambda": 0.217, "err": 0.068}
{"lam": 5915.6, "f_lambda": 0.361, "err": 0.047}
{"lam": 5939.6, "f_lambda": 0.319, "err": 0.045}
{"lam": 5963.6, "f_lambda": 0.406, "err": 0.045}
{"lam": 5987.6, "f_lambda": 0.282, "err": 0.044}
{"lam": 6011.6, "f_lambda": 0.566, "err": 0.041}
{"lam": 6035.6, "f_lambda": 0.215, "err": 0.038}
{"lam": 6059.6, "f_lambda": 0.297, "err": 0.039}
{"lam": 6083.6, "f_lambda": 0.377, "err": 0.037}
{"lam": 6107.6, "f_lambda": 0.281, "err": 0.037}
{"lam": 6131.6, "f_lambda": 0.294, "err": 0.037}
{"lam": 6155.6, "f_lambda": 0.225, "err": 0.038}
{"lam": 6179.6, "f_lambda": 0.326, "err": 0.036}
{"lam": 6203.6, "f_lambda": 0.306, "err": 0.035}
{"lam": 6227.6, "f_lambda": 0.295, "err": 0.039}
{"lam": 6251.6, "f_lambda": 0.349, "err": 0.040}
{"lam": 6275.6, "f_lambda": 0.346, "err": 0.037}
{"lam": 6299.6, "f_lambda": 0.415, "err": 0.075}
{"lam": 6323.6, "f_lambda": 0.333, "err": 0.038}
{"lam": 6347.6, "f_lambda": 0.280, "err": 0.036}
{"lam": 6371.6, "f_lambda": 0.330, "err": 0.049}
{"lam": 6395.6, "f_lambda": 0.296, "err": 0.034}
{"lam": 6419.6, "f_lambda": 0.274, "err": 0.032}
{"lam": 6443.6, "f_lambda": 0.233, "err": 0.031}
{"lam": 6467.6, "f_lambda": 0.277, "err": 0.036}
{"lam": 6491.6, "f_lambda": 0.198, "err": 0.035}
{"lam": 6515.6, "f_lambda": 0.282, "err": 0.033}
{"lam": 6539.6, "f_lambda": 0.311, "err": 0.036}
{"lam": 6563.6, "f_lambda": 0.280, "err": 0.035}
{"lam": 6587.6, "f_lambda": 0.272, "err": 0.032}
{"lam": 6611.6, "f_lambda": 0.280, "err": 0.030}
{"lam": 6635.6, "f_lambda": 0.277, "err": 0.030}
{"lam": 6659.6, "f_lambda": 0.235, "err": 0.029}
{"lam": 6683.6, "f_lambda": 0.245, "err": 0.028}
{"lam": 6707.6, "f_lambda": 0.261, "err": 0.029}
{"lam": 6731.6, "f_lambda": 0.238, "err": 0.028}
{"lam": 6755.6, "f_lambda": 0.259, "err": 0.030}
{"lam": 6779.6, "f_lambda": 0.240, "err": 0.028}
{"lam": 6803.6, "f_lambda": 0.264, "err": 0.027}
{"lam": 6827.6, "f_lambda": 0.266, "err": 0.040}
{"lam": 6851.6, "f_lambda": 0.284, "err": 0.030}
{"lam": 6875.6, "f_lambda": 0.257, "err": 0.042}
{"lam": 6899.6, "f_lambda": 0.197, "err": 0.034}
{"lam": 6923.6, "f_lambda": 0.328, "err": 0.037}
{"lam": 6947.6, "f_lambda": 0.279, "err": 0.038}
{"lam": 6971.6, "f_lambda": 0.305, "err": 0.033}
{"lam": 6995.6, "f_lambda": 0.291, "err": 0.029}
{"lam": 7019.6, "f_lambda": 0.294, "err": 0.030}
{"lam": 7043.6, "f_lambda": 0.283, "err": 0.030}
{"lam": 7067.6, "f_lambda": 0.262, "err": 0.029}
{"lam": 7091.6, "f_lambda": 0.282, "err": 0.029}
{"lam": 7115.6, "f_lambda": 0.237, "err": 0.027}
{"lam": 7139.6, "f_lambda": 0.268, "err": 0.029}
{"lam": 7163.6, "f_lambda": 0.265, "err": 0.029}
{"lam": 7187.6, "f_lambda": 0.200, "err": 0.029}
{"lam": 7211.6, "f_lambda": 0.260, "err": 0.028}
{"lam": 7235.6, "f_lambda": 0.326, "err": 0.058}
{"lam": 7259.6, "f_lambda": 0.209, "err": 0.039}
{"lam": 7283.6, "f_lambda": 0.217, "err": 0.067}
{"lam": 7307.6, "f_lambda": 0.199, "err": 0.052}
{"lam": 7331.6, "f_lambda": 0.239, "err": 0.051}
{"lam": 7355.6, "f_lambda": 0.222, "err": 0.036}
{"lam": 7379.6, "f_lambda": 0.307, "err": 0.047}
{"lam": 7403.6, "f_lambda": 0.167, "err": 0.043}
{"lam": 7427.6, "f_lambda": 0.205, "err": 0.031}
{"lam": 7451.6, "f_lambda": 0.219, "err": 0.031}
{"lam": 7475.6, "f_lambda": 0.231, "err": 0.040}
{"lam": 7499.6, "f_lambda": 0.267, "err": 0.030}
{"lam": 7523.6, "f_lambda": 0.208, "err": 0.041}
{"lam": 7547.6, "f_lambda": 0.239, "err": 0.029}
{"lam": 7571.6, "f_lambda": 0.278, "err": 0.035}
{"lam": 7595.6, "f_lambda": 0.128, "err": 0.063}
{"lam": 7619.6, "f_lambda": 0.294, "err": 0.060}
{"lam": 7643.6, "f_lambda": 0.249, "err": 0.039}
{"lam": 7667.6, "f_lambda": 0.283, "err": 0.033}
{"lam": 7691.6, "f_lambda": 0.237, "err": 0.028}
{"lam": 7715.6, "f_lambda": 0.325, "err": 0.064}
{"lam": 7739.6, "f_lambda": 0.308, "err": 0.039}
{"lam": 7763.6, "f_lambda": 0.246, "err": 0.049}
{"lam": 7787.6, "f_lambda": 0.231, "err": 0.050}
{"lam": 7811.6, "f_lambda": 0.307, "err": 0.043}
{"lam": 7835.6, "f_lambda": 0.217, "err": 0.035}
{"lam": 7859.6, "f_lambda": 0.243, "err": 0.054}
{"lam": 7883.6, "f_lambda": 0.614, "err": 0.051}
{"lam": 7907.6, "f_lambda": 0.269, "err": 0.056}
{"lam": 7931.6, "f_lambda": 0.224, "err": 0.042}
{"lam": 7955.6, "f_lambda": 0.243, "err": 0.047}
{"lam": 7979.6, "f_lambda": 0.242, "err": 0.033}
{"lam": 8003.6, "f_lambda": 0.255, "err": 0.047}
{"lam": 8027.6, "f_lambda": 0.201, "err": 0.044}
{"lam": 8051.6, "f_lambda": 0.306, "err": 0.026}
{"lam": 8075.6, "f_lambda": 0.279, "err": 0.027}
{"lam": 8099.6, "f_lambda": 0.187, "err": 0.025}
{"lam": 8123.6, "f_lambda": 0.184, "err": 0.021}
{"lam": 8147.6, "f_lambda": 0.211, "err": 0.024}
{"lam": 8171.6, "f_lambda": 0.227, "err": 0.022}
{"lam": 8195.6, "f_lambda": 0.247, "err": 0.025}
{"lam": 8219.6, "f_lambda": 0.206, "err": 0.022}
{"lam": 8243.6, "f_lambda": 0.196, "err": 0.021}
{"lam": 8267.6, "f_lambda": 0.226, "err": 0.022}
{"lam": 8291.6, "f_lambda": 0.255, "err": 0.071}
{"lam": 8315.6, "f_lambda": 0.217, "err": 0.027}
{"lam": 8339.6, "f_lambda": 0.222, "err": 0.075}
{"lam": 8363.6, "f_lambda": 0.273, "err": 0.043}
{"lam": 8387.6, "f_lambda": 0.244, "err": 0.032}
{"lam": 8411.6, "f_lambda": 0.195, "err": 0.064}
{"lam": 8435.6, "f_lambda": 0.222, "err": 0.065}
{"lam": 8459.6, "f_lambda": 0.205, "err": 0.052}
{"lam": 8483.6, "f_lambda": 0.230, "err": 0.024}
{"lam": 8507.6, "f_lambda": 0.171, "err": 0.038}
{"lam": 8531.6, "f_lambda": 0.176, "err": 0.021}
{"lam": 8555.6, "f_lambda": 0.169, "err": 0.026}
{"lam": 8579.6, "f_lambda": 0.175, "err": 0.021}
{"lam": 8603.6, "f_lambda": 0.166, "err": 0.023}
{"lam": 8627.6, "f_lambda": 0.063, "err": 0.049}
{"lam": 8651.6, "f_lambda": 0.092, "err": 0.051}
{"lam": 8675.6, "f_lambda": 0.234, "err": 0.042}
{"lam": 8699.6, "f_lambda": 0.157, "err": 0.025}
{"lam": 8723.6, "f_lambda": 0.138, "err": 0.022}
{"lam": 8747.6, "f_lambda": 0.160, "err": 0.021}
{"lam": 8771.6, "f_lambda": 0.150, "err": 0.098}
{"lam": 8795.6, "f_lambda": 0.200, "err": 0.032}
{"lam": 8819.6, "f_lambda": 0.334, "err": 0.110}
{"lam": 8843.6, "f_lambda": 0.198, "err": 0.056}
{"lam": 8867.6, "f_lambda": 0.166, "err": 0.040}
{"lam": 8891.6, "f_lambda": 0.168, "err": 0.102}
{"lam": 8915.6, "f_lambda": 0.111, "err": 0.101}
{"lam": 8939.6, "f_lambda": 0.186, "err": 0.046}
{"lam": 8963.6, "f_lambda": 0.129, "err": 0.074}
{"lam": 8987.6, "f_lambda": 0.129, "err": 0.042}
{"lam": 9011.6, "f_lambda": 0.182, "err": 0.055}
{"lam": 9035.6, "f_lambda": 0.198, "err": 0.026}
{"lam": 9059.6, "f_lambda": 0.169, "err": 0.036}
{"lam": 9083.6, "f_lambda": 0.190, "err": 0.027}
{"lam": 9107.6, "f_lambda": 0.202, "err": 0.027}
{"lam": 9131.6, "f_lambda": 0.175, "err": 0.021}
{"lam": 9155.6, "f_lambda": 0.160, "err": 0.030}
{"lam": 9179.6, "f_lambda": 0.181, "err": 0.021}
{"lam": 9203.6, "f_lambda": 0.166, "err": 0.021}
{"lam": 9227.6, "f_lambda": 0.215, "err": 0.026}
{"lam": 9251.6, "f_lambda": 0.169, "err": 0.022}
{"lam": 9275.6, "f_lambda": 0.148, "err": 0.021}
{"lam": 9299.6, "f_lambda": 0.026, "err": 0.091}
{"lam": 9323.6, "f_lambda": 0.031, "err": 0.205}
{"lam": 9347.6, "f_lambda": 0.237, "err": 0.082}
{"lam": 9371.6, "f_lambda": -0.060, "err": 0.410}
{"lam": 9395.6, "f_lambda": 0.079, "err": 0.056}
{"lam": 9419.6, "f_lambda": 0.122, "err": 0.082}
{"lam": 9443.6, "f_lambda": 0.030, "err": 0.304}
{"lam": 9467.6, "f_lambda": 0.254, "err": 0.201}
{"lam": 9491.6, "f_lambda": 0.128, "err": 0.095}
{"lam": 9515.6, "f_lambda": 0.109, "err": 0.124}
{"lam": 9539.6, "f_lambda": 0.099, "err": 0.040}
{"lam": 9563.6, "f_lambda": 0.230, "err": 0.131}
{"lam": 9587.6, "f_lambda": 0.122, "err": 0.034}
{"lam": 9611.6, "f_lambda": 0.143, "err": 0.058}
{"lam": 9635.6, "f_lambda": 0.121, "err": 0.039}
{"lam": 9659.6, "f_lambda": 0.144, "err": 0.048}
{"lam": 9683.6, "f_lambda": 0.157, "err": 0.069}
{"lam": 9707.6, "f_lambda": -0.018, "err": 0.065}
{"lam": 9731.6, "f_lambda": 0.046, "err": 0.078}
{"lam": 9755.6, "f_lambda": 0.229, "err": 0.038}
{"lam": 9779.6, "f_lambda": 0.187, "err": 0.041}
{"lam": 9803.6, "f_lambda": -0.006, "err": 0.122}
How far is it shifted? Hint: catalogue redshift 0.200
